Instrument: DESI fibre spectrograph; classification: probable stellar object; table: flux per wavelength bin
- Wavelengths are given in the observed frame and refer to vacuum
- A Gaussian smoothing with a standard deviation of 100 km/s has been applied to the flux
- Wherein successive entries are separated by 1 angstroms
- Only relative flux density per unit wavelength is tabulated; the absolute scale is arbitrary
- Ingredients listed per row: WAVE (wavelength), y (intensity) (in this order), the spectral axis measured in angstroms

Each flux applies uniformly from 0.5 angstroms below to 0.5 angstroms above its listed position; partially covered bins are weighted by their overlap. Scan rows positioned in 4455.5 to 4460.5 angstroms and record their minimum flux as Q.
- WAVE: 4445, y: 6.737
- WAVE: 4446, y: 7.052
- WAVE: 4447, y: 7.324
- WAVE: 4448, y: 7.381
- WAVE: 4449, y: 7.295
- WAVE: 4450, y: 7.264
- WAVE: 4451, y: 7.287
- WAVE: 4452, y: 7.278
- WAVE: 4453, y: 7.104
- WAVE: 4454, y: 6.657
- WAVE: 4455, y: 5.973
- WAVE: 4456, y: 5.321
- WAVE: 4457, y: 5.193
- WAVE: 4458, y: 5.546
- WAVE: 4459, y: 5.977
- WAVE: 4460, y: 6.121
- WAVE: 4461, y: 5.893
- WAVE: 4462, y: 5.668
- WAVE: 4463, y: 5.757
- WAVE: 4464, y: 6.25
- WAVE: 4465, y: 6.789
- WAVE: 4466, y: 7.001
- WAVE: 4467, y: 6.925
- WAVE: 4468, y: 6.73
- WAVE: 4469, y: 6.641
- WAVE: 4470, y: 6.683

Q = 5.193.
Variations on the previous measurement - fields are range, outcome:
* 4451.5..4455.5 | 5.973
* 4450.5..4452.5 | 7.278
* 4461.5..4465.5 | 5.668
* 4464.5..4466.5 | 6.789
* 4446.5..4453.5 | 7.104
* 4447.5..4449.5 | 7.295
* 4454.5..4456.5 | 5.321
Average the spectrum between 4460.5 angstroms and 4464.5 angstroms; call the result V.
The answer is 5.89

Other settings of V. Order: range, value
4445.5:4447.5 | 7.19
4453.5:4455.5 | 6.31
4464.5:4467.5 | 6.91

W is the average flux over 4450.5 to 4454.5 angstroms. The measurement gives 7.08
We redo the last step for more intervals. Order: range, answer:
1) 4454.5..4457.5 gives 5.5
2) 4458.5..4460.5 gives 6.05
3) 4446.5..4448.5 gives 7.35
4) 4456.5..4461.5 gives 5.75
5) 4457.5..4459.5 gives 5.76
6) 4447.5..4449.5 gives 7.34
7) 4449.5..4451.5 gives 7.28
